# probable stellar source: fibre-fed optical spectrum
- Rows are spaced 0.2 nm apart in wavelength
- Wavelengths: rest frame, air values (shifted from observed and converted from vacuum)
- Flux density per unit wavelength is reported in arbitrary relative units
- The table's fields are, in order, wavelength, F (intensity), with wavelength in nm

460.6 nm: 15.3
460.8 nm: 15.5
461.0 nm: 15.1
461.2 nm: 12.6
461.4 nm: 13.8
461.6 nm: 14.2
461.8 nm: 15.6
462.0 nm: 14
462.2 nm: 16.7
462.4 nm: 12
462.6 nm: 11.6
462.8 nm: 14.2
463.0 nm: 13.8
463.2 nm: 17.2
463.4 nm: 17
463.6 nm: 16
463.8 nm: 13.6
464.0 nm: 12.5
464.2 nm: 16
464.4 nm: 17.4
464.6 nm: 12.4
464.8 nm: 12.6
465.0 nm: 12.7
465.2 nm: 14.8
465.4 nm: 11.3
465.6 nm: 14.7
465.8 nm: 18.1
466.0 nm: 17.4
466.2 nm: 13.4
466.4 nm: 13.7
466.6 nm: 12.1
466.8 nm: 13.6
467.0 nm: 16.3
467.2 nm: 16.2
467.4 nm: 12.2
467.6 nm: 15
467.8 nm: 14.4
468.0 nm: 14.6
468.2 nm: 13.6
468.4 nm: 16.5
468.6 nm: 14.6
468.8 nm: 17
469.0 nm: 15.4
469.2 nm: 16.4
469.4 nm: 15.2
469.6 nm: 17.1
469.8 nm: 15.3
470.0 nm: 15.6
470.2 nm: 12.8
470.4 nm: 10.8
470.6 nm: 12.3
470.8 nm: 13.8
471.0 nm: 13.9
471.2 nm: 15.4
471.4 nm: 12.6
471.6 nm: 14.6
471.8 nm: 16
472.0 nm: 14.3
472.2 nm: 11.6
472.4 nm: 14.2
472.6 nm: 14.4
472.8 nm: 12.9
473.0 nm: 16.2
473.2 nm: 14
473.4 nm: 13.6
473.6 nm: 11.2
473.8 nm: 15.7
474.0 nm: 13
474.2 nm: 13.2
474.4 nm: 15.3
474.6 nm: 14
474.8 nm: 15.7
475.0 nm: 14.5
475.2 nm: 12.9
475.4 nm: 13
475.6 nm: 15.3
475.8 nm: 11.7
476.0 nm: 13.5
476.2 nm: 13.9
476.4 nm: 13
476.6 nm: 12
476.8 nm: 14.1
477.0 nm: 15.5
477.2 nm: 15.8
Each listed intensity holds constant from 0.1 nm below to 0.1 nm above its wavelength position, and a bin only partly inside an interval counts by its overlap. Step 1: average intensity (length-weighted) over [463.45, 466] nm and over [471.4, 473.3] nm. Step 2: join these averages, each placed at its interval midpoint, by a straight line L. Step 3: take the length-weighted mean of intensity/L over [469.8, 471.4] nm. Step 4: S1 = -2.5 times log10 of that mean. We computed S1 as 0.05 mag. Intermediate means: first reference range 14.5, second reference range 14.2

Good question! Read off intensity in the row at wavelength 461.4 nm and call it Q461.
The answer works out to 13.8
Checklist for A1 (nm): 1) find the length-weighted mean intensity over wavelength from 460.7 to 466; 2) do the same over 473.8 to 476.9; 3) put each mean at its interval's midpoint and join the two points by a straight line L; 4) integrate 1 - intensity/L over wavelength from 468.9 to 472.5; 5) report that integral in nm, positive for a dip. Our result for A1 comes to -0.07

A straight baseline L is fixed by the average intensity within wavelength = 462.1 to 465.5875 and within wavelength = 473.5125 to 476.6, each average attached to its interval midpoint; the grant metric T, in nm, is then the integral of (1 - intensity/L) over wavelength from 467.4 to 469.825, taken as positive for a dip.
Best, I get -0.22 nm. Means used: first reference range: 14.2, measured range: 15.3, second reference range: 13.7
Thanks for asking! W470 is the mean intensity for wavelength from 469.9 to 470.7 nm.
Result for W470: 12.9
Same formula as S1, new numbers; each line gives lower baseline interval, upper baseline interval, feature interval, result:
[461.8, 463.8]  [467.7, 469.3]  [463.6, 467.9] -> 0.05 mag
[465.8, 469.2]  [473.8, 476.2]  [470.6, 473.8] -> 0.03 mag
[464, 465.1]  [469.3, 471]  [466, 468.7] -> -0.03 mag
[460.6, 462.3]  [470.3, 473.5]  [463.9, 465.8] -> 0.03 mag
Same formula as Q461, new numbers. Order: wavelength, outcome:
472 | 14.3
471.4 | 12.6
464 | 12.5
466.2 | 13.4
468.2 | 13.6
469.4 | 15.2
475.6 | 15.3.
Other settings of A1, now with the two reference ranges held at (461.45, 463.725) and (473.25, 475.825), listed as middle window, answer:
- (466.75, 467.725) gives -0.02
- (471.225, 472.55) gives 0.00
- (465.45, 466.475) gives -0.06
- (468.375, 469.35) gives -0.11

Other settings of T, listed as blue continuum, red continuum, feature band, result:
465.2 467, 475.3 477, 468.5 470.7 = -0.11 nm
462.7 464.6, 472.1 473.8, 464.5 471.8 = -0.01 nm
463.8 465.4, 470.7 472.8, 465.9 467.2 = -0.06 nm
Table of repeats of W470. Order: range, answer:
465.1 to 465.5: 13.1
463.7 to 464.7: 14.4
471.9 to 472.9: 13.5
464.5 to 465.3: 13.1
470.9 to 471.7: 14.1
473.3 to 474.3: 13.3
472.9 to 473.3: 15.1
